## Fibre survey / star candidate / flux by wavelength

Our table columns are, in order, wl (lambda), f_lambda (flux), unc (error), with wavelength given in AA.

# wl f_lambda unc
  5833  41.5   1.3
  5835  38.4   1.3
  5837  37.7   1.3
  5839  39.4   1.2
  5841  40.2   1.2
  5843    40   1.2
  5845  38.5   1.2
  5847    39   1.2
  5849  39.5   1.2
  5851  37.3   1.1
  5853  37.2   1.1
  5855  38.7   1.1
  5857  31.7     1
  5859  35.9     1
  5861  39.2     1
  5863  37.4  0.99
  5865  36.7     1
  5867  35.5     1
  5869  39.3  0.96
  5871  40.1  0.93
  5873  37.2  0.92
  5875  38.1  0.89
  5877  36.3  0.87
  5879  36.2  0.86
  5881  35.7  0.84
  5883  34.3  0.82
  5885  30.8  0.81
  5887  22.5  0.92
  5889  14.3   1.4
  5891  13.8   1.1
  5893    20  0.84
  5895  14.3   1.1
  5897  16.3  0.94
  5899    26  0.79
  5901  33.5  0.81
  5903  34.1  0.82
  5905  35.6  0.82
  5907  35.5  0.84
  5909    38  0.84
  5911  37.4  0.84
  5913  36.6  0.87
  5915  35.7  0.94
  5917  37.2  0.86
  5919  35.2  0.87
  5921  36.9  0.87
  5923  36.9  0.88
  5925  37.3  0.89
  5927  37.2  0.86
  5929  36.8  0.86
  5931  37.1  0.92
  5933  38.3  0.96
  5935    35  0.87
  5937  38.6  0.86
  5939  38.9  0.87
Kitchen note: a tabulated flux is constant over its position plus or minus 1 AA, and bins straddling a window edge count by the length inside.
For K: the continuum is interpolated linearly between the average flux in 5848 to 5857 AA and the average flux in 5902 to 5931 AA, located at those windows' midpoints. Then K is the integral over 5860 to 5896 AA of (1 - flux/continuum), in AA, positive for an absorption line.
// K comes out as 5.7 AA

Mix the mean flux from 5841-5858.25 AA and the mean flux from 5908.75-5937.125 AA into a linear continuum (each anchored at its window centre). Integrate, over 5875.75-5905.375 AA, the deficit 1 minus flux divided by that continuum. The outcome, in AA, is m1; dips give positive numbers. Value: 8.33 AA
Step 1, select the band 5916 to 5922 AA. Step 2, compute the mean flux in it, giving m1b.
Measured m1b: 36.4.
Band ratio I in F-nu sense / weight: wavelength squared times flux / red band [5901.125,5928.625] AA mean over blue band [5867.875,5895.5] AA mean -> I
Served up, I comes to 1.2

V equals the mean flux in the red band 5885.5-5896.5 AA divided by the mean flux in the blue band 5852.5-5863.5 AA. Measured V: 0.5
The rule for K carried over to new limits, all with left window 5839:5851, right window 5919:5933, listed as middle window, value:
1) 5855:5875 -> 0.8 AA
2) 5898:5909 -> 1.2 AA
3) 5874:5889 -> 2.4 AA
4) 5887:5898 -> 6.3 AA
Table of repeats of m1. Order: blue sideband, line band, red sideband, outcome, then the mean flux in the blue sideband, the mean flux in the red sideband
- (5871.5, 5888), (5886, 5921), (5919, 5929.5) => 6.8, 34.1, 36.9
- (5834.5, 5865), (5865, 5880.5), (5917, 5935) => 0.1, 38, 36.9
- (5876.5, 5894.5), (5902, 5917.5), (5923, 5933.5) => -1.7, 26.5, 37.3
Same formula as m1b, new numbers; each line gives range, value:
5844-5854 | 38.3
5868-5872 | 39.7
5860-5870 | 37.6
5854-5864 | 36.6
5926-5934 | 37.3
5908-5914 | 37.3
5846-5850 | 39.2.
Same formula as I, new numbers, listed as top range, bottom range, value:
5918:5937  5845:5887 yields 1.03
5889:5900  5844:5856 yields 0.47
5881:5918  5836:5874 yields 0.77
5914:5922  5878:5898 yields 1.54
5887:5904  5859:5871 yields 0.58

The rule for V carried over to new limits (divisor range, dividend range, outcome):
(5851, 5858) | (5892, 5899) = 0.50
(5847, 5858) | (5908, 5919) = 0.99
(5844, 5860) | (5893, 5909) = 0.75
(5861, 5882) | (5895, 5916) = 0.86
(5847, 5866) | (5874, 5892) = 0.78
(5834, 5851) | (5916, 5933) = 0.95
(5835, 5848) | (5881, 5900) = 0.57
